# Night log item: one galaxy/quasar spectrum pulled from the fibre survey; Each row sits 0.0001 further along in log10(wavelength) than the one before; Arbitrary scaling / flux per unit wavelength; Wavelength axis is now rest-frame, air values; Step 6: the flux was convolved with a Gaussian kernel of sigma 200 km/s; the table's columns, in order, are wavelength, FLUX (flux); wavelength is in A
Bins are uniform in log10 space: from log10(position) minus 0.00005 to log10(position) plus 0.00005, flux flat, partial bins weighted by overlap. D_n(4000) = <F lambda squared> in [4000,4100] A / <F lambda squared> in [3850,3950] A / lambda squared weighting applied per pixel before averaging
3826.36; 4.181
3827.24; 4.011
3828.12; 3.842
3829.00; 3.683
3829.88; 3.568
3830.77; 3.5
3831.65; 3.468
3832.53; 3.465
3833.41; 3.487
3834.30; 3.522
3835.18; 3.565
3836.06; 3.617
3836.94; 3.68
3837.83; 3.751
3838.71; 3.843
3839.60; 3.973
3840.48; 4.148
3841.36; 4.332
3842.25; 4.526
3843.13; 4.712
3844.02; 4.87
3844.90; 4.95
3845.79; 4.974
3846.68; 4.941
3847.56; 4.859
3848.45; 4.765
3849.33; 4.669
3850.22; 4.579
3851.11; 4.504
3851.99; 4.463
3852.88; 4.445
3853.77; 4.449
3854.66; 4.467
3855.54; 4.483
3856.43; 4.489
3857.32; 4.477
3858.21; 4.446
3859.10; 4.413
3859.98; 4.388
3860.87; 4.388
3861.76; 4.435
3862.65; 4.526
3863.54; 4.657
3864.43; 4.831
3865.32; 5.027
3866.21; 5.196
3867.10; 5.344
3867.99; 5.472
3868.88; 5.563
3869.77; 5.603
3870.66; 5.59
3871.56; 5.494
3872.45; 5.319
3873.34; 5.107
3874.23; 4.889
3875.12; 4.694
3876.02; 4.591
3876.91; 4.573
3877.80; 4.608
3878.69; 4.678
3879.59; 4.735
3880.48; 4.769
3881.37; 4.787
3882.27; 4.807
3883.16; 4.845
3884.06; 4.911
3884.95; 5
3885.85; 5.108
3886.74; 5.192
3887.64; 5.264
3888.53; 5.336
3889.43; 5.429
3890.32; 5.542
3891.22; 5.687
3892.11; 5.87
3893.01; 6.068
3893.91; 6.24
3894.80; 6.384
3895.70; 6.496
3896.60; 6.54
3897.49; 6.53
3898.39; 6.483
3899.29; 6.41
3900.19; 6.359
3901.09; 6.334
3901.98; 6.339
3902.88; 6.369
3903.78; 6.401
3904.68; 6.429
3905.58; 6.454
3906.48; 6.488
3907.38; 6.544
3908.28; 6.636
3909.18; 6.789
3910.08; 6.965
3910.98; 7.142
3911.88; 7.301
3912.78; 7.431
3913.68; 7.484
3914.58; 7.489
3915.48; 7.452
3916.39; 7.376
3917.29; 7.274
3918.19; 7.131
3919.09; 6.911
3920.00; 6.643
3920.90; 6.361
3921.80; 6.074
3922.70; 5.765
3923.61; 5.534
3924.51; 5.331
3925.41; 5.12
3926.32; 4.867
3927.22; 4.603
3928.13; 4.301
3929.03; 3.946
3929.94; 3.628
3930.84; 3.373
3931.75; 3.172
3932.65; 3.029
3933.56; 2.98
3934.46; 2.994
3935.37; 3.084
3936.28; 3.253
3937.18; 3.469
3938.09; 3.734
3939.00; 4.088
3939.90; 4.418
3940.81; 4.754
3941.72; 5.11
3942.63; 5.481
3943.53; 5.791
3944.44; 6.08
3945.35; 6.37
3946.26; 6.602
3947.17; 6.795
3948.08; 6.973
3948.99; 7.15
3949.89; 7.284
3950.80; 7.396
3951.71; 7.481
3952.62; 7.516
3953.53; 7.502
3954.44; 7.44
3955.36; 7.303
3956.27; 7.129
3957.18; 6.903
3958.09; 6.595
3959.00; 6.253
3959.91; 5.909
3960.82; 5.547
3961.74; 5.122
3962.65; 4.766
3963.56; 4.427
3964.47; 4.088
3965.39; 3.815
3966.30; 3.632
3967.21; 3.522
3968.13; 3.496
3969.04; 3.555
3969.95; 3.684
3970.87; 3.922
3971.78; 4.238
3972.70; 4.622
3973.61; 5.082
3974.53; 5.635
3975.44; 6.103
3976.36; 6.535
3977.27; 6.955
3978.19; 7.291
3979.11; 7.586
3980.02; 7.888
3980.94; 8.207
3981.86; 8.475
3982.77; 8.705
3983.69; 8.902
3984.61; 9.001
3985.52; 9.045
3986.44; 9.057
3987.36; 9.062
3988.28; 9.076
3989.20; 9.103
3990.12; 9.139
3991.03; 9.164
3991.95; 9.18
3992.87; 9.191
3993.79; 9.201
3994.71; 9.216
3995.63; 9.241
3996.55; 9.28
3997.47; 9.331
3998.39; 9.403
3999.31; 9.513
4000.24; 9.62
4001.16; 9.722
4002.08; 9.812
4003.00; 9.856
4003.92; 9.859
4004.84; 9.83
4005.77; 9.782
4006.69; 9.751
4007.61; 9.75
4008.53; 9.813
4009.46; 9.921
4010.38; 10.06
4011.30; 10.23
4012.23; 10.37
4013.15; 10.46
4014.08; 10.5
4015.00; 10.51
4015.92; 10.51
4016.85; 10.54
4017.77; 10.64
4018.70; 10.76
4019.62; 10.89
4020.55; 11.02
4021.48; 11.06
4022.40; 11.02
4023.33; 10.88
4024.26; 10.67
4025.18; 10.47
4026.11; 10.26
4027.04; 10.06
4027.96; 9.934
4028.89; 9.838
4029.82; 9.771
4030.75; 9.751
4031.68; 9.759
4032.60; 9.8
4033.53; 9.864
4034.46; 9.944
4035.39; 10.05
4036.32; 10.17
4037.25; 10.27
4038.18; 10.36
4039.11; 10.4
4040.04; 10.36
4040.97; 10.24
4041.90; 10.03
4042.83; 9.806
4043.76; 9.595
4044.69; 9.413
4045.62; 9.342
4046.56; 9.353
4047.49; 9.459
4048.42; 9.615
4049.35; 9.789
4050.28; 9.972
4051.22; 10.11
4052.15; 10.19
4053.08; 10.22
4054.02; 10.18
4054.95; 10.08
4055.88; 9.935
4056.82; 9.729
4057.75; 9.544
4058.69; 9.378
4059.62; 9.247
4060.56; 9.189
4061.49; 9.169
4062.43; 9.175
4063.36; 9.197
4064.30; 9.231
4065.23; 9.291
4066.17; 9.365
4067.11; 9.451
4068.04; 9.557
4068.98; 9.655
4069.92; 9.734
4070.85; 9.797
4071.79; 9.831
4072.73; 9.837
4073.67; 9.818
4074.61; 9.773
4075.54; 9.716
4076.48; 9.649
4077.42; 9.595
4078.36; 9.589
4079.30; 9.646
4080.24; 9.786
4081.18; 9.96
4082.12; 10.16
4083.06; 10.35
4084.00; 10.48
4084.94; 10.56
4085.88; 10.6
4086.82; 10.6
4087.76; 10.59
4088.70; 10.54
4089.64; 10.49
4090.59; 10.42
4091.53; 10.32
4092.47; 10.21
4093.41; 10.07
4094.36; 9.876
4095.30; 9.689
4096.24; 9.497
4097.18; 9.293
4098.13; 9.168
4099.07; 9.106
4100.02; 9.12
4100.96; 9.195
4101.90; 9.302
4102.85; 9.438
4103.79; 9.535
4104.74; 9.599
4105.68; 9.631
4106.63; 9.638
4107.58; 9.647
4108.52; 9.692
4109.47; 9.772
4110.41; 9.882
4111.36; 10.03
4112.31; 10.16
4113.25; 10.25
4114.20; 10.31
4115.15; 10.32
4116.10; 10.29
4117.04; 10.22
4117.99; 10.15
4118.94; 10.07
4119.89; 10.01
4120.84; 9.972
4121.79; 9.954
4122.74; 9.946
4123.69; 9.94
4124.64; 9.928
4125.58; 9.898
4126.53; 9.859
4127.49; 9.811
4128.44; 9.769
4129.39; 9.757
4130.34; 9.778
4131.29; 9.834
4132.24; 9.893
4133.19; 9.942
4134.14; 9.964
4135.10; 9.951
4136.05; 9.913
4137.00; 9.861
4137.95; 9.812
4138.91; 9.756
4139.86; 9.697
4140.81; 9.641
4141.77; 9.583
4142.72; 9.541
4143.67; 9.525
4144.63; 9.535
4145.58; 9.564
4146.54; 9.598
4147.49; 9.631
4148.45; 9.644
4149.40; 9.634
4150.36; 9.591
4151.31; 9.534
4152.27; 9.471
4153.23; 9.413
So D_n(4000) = 2.0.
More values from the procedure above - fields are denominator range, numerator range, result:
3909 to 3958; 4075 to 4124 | 1.86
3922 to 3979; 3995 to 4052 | 1.99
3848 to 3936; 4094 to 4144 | 2.03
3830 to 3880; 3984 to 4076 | 2.36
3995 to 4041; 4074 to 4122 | 1.02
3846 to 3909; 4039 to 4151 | 2.06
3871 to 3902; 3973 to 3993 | 1.55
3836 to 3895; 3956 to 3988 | 1.34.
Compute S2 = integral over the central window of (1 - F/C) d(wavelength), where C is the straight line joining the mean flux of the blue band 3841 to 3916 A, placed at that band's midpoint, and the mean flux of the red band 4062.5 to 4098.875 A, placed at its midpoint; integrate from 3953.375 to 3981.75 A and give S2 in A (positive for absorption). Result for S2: 6.7 A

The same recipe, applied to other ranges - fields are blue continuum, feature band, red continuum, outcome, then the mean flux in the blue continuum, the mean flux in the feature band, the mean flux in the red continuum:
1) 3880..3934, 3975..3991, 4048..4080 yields -1.2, 5.82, 8.27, 9.65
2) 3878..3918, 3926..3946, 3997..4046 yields 8.6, 6.14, 4.23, 10.1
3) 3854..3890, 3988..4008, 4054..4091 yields -3.7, 4.9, 9.46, 9.82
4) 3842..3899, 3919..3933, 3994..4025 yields 4.3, 5.06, 4.88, 10.1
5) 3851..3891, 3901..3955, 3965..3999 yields 2.2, 4.88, 5.84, 7.28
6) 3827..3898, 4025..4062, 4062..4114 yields -4.5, 4.76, 9.86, 9.8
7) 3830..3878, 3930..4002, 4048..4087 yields 8.7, 4.53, 6.48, 9.77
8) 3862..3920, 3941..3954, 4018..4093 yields 1.2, 5.87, 6.65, 9.98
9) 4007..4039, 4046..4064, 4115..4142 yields 0.9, 10.3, 9.65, 9.91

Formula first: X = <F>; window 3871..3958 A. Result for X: 5.74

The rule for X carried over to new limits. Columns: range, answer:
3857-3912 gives 5.53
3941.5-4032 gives 8.1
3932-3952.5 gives 5.22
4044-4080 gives 9.63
